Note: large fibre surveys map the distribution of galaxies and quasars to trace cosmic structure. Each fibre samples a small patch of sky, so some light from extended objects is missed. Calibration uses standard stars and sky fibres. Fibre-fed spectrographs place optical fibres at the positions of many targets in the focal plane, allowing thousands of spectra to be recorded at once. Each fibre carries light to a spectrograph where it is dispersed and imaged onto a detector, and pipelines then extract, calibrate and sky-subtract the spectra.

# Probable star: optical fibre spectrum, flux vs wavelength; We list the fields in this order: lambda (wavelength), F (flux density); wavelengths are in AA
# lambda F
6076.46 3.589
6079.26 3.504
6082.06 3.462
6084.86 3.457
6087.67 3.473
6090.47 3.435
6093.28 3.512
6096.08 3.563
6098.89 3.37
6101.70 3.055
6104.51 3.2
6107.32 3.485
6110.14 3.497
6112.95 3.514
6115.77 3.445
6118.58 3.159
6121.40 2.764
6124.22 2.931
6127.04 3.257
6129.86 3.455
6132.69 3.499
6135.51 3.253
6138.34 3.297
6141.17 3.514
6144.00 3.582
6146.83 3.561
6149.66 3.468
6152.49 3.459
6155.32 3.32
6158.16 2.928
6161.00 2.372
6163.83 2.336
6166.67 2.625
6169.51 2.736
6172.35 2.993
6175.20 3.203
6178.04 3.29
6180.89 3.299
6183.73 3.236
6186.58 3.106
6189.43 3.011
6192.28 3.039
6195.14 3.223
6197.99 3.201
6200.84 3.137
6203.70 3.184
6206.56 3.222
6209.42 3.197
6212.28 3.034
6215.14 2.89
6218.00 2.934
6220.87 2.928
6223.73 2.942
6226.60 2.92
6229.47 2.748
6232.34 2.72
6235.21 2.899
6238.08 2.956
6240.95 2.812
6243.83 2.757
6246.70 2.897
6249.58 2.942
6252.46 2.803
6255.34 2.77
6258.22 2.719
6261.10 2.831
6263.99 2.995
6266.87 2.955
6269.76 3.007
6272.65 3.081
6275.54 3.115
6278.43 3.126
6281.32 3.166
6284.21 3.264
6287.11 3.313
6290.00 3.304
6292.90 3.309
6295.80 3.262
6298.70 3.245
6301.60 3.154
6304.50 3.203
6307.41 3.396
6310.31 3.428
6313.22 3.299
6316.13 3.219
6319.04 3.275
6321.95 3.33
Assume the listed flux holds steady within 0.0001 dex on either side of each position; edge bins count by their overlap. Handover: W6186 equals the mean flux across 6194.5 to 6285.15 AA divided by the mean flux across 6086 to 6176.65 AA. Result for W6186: 0.92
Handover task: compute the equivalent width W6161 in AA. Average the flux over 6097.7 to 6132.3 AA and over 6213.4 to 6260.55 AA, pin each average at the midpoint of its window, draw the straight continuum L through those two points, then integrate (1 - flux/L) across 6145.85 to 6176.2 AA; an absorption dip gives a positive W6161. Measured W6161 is 1.21 AA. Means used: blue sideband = 3.27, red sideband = 2.85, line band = 2.99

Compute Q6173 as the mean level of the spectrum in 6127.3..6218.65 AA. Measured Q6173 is 3.15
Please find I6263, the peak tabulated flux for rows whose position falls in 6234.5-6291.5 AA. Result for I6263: 3.313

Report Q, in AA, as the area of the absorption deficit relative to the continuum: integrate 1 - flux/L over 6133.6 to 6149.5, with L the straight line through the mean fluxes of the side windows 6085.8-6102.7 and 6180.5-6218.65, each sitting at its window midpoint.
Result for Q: -0.8 AA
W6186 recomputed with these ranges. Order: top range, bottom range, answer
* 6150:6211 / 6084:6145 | 0.91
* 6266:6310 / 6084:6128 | 0.97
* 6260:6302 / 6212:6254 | 1.09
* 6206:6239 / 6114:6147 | 0.89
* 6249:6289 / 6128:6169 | 0.95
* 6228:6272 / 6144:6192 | 0.93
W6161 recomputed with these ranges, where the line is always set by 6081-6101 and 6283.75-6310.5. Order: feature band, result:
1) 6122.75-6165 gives 2.4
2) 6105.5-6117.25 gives -0.1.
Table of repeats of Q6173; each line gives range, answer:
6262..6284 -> 3.07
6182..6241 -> 3.02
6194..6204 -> 3.19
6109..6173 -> 3.17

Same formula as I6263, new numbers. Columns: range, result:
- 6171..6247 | 3.299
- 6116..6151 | 3.582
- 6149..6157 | 3.468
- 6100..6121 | 3.514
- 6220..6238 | 2.942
